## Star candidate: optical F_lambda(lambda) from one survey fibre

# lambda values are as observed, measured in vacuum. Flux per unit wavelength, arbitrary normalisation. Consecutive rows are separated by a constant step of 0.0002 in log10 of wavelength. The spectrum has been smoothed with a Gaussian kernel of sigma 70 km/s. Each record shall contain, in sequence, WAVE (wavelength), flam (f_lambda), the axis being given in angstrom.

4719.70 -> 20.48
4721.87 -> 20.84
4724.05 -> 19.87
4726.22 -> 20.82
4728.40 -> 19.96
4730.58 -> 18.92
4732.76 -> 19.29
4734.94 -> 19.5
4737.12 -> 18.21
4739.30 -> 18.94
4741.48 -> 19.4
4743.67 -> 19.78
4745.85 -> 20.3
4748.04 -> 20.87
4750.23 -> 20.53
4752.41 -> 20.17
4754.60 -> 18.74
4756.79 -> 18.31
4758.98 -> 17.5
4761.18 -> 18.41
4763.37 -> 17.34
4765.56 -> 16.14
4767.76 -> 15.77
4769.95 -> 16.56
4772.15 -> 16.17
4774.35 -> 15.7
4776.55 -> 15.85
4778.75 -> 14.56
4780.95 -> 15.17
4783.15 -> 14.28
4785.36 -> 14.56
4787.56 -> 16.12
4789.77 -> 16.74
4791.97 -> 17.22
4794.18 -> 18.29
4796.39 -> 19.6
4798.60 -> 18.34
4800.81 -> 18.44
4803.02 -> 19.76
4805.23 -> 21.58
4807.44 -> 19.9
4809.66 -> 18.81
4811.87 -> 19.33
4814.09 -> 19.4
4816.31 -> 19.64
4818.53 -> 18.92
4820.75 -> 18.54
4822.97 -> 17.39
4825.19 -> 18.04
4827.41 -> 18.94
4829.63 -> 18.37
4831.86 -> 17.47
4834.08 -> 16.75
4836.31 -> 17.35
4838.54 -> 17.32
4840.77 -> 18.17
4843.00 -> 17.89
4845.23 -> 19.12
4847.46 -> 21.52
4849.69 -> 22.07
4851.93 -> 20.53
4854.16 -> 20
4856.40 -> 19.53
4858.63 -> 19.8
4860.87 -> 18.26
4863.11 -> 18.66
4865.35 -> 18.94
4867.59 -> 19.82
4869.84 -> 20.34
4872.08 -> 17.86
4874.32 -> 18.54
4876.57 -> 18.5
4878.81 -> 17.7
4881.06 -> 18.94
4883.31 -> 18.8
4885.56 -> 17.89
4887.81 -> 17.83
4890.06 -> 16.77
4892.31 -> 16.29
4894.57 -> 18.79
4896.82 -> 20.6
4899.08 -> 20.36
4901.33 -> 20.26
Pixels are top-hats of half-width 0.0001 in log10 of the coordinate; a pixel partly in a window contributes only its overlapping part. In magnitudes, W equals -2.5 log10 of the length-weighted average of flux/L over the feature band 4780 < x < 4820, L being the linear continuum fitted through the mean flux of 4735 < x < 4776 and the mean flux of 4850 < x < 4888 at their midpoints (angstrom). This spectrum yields 0.03 mag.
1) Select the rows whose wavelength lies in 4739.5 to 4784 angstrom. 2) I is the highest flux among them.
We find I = 20.87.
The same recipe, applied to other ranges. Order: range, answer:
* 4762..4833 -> 21.58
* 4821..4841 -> 18.94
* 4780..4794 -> 17.22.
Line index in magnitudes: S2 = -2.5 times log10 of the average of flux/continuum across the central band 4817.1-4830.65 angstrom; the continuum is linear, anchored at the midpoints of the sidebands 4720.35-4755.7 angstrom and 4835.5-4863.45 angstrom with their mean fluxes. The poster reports 0.06 mag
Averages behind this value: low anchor 19.8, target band 18.4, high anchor 19.3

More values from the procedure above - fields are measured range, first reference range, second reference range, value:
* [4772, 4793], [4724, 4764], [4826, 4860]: 0.22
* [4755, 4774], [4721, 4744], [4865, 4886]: 0.14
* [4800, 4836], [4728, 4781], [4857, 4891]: -0.03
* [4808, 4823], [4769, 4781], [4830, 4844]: -0.13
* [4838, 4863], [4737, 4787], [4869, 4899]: -0.08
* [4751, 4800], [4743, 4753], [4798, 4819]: 0.18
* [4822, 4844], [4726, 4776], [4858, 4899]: 0.05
